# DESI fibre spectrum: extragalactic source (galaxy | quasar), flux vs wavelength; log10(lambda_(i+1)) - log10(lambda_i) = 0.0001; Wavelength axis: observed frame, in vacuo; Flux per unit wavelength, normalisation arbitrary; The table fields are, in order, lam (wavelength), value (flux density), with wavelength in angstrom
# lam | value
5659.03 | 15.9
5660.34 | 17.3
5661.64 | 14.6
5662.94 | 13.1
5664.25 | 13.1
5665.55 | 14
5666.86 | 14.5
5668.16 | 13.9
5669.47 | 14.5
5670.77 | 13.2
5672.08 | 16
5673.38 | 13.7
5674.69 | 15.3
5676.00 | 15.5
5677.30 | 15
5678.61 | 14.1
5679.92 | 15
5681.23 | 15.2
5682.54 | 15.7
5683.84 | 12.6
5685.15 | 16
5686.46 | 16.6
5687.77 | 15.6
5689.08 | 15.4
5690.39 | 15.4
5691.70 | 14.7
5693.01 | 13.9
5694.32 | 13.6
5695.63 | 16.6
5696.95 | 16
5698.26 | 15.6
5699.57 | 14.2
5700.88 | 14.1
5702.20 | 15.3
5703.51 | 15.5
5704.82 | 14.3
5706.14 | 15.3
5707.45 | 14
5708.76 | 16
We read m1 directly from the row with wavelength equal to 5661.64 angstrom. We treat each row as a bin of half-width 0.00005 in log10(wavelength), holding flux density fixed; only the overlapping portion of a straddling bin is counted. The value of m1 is 14.6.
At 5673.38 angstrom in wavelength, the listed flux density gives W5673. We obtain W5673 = 13.7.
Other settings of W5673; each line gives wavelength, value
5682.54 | 15.7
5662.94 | 13.1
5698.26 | 15.6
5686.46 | 16.6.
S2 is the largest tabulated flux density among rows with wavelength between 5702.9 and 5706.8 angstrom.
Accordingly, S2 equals 15.5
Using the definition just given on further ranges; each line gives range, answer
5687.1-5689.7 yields 15.6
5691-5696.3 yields 16.6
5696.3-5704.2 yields 16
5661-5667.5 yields 14.6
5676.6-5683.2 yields 15.7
